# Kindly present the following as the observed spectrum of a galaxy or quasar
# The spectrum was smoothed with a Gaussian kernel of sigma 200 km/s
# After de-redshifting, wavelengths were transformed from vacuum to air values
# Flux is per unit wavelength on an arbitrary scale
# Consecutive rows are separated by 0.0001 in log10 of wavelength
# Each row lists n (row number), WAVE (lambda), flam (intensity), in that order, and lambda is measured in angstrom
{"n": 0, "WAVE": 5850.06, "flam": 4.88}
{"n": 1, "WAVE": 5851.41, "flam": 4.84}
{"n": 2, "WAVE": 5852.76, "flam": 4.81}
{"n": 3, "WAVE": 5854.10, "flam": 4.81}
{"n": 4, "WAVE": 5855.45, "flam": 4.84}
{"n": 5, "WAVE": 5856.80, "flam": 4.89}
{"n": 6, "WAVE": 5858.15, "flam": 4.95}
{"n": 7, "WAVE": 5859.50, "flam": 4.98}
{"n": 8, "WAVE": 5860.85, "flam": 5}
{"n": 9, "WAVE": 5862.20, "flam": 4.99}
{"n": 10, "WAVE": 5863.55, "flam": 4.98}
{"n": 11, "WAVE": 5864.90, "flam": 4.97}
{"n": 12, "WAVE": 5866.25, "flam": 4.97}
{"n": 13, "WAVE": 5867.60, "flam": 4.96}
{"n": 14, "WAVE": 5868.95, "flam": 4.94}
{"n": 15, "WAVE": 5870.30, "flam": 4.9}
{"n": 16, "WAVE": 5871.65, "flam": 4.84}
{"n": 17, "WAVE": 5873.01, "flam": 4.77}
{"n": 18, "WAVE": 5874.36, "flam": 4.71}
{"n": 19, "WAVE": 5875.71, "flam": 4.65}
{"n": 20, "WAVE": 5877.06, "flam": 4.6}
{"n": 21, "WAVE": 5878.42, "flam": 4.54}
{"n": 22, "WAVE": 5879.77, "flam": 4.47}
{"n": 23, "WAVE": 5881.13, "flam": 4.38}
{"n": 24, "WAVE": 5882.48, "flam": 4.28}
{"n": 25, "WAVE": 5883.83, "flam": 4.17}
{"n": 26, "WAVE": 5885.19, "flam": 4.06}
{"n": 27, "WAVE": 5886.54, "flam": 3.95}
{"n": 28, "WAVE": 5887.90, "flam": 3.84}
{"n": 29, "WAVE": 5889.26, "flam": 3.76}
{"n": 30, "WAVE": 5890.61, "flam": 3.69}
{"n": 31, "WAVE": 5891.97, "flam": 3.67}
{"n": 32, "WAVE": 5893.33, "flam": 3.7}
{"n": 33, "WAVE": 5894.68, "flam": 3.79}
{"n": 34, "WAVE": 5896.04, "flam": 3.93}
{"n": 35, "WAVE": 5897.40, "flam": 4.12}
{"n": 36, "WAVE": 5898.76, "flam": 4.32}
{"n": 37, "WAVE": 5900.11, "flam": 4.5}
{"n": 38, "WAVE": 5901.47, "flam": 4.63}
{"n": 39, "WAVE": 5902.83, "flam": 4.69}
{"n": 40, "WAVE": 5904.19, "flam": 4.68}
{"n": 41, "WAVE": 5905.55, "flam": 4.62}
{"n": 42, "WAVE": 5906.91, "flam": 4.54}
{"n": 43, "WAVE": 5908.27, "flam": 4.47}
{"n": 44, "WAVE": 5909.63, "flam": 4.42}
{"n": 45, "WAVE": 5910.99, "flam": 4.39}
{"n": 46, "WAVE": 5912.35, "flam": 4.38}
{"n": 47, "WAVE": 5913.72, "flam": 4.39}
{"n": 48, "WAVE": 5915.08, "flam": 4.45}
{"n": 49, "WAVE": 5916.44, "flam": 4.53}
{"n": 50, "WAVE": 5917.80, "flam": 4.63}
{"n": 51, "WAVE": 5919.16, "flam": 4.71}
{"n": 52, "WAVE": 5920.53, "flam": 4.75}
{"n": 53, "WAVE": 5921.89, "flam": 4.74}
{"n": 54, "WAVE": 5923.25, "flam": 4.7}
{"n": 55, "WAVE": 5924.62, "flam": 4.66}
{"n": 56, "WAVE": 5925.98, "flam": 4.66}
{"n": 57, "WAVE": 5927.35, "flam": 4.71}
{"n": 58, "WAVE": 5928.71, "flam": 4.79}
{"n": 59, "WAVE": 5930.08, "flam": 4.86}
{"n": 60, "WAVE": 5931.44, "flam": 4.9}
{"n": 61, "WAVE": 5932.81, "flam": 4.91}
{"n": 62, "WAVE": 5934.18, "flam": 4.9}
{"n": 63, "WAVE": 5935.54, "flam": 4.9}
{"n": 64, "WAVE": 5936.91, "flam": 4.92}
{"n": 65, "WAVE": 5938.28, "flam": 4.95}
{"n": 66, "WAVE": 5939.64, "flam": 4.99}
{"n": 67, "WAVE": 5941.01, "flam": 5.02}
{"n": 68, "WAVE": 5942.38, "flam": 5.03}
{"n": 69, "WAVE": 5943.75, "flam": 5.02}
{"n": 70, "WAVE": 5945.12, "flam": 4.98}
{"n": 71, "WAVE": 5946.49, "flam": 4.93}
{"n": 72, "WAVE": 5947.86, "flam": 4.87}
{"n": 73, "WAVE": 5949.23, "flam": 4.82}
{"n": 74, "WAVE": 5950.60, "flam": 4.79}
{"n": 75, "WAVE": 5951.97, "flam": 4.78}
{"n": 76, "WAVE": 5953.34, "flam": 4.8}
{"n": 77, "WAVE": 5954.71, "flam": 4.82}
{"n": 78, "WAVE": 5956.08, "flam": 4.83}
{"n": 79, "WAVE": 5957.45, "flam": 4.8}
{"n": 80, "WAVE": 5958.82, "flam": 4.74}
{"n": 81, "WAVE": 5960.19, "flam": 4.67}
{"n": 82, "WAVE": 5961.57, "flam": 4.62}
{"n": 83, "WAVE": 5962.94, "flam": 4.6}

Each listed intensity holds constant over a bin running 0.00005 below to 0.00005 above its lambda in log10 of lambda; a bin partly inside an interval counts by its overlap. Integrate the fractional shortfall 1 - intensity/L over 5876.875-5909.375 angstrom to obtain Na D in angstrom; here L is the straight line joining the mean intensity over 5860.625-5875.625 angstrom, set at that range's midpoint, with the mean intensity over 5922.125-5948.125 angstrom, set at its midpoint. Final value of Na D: 4.4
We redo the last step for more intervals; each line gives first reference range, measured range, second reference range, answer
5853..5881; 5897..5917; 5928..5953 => 1.61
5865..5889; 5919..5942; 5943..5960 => -0.37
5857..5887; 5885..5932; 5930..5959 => 3.96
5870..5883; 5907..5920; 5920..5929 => 0.55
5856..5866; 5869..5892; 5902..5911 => 2.15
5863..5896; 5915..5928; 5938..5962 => 0.02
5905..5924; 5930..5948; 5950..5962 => -1.04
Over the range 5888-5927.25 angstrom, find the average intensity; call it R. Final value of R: 4.37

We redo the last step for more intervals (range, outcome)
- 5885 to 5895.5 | 3.8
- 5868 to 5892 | 4.37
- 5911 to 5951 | 4.78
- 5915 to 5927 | 4.66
